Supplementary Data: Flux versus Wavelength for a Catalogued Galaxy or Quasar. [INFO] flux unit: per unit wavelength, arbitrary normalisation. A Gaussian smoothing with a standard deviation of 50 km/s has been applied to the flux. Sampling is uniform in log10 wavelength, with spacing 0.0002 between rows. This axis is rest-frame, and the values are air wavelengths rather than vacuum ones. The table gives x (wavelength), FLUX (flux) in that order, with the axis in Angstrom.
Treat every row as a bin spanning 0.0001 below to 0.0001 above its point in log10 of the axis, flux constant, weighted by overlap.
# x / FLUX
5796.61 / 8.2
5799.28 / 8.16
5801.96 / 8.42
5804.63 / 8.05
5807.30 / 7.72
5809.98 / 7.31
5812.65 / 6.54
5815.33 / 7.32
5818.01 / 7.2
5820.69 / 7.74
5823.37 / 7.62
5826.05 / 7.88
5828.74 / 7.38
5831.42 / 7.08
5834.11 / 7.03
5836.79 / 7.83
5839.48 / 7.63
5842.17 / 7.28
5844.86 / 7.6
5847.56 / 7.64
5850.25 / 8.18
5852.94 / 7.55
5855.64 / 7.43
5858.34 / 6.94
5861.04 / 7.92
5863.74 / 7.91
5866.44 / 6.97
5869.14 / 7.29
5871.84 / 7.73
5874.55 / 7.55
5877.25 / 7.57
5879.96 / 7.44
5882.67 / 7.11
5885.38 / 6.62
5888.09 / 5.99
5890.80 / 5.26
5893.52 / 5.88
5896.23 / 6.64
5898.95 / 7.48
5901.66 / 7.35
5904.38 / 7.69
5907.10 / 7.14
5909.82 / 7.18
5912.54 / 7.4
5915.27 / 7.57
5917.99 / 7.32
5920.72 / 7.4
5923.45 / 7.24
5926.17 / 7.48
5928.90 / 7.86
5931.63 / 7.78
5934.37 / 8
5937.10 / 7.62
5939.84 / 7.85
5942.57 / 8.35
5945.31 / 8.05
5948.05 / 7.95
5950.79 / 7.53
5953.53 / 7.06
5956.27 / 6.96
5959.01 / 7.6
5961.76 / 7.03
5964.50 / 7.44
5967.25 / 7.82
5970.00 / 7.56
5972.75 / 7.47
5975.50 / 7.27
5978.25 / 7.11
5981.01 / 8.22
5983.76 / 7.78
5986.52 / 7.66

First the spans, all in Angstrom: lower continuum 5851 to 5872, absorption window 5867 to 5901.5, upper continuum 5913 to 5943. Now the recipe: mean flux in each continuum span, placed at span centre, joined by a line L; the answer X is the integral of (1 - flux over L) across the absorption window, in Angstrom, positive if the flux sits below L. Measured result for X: 2.9 Angstrom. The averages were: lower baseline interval 7.47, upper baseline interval 7.65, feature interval 6.9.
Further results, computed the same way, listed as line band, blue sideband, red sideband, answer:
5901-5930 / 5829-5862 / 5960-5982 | 0.27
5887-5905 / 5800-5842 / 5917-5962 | 2.37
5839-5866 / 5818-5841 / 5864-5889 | -0.86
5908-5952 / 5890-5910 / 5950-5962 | -3.70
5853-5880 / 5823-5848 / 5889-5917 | -0.90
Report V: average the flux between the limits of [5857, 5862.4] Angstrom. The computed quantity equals 7.43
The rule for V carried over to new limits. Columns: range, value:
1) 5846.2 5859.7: 7.54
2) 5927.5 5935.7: 7.87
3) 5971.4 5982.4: 7.52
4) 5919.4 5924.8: 7.32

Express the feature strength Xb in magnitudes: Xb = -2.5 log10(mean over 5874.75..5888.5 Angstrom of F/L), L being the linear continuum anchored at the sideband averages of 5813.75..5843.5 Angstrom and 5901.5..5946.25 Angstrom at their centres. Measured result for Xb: 0.07 mag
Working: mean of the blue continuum 7.45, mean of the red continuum 7.61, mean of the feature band 7.06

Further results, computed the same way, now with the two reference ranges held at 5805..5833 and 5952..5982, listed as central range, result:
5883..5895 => 0.220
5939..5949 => -0.093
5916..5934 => -0.020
